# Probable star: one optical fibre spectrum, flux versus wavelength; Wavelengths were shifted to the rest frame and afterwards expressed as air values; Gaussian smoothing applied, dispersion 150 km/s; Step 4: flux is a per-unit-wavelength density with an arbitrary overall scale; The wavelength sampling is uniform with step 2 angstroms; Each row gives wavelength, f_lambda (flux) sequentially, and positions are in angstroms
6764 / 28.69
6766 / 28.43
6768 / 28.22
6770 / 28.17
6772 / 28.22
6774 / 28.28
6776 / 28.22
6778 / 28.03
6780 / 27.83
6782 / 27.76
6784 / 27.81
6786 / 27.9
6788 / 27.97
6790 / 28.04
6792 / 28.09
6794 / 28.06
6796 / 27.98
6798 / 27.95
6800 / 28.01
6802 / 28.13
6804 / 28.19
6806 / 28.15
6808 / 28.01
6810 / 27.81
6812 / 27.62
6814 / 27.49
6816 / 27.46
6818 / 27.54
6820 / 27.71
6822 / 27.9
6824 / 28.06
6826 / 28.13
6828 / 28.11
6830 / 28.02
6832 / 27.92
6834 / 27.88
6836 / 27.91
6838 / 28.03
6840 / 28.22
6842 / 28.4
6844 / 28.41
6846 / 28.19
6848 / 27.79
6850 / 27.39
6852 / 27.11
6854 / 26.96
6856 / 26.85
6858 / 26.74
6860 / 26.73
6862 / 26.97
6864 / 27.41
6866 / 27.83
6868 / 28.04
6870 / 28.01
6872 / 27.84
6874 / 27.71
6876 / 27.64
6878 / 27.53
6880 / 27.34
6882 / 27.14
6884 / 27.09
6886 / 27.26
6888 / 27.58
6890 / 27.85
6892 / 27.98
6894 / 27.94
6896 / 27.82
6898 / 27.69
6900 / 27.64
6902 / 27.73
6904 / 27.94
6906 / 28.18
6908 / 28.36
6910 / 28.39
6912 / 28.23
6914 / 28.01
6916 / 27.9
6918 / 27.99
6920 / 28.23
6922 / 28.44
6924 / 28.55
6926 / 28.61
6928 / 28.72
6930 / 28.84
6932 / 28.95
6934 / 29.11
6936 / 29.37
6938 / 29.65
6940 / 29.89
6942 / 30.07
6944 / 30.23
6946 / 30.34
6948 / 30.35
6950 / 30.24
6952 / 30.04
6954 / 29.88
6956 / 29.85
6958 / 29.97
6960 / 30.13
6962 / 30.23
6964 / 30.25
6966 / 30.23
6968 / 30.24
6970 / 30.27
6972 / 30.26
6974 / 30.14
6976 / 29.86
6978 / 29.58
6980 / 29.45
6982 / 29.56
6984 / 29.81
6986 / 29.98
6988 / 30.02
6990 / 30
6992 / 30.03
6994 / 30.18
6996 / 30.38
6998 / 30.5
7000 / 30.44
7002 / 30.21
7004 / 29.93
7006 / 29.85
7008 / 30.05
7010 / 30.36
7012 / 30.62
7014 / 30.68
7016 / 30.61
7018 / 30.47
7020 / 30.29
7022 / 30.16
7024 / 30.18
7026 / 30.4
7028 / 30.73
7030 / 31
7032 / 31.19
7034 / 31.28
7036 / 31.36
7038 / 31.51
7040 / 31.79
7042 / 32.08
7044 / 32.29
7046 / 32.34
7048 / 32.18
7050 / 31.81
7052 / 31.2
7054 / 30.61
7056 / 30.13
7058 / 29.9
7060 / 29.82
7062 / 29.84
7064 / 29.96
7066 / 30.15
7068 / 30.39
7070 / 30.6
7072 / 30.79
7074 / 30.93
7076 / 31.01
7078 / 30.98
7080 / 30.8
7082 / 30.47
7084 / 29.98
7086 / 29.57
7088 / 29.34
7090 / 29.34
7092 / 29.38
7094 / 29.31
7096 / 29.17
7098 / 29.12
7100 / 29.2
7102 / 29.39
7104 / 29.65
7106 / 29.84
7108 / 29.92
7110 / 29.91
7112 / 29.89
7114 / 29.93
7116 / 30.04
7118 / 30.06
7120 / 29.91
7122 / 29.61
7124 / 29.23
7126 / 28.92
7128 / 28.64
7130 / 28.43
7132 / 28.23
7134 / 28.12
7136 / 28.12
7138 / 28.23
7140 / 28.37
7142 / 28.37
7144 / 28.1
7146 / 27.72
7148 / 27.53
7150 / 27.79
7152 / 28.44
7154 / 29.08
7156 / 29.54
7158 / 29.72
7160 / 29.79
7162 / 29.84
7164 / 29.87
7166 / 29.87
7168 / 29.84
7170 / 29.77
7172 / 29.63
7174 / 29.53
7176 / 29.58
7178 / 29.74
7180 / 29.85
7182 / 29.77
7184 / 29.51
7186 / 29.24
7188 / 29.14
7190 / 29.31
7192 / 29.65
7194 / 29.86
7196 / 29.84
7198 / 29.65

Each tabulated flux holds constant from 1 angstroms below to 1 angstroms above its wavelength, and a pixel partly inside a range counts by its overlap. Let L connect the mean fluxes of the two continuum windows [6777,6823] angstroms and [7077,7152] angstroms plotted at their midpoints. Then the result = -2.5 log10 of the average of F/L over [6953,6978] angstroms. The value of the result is -0.056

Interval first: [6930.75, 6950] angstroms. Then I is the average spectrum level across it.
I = 29.8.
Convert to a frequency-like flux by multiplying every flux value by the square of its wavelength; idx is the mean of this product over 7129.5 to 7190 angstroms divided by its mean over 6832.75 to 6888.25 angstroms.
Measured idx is 1.1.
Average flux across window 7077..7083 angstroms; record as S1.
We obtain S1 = 30.8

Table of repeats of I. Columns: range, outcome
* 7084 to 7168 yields 29.2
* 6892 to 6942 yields 28.4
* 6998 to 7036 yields 30.5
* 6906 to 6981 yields 29.4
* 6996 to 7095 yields 30.6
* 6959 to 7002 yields 30.1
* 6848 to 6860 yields 27.1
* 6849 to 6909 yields 27.5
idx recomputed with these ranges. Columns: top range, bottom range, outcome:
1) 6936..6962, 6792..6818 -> 1.12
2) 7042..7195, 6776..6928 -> 1.15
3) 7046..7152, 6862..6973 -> 1.09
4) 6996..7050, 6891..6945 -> 1.12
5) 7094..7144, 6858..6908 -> 1.13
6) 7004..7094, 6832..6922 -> 1.16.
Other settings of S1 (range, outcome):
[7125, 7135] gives 28.5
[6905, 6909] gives 28.3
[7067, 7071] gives 30.5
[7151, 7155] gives 28.8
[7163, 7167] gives 29.9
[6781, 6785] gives 27.8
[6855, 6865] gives 26.9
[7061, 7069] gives 30.1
